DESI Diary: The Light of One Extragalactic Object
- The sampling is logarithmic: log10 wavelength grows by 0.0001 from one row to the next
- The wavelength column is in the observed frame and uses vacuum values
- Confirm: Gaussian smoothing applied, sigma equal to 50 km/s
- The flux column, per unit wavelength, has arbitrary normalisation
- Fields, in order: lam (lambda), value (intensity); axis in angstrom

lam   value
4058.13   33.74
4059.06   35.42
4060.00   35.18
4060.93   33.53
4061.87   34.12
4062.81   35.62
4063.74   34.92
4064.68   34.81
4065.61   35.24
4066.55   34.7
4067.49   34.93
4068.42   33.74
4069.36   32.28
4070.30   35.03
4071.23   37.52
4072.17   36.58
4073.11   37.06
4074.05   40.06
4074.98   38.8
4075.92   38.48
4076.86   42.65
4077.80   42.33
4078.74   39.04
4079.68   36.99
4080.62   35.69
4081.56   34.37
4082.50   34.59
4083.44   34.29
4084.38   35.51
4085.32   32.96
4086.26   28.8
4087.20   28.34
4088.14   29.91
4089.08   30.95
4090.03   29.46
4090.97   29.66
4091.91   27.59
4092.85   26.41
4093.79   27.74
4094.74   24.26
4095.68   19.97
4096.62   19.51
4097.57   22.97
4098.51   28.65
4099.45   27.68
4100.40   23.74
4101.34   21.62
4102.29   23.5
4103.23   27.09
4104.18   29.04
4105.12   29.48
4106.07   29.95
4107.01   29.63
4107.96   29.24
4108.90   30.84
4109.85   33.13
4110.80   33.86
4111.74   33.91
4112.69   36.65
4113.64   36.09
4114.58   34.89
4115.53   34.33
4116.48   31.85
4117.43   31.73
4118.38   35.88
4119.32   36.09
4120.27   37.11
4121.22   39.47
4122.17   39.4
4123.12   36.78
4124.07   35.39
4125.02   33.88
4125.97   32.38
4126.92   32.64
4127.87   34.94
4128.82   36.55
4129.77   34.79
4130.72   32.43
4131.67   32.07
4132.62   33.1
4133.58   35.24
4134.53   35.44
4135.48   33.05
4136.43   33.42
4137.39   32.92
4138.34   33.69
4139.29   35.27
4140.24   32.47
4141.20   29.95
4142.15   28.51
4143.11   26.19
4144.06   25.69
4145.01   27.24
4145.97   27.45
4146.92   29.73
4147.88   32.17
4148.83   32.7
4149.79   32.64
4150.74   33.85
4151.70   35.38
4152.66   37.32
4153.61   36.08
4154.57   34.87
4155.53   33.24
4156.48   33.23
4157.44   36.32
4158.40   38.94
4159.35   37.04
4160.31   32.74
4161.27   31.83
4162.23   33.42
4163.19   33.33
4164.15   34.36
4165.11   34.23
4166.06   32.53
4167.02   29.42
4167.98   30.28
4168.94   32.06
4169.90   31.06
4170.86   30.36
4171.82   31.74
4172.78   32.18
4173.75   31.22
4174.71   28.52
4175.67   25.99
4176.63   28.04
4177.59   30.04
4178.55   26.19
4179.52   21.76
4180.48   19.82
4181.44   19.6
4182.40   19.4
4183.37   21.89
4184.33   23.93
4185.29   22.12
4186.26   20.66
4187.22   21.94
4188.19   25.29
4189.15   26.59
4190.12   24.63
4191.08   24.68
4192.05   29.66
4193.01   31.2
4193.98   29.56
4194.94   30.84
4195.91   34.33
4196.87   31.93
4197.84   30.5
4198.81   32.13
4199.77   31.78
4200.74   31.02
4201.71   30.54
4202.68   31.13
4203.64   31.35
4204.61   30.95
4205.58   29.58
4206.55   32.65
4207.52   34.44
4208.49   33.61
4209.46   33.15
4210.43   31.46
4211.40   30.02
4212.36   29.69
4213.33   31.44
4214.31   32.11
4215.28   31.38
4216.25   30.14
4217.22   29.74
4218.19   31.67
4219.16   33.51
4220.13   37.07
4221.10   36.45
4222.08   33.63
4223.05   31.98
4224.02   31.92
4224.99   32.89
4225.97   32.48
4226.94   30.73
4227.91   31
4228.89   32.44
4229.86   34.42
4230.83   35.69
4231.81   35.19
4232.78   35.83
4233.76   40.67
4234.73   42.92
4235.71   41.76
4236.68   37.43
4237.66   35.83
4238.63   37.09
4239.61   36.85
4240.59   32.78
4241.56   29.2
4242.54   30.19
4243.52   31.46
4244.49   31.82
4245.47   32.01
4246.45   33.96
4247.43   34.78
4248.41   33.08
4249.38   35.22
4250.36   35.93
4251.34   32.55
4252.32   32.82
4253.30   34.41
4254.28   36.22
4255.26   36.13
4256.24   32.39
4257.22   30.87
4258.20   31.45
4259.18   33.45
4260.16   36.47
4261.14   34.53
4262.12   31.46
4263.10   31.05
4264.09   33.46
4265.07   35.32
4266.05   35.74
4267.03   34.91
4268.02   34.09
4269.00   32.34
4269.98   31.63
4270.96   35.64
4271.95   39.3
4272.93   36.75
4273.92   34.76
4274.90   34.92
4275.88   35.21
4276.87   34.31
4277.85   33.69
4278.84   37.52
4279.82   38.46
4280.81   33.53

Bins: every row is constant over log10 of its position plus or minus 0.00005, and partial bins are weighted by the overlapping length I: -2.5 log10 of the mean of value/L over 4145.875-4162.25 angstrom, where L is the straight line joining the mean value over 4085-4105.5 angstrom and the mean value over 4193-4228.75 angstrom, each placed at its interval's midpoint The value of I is -0.159 mag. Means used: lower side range 26.7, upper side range 31.9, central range 34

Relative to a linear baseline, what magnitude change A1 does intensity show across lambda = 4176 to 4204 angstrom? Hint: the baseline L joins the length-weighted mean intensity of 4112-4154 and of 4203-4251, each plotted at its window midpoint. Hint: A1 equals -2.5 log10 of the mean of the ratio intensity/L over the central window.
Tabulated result 0.24 mag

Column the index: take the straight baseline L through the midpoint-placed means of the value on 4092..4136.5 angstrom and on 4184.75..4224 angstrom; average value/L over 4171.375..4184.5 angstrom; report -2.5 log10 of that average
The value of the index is 0.19 mag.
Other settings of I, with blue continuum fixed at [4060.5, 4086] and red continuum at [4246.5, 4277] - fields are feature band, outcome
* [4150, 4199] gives 0.18 mag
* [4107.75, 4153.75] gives 0.07 mag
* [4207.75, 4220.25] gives 0.09 mag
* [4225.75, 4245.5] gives -0.01 mag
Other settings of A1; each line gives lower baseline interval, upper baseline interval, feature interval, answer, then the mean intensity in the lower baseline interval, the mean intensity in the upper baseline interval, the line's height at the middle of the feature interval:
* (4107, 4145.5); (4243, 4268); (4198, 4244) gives 0.013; 33.4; 33.7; 33.6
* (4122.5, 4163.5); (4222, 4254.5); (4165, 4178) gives 0.104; 33.2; 34.3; 33.5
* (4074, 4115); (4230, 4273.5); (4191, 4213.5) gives 0.074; 31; 34.6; 33.5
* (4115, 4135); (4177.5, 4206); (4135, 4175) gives -0.036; 34.8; 27.1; 31.4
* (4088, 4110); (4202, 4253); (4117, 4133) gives -0.230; 27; 33.4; 28.3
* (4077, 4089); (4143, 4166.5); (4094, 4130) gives 0.088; 34.5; 33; 33.9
